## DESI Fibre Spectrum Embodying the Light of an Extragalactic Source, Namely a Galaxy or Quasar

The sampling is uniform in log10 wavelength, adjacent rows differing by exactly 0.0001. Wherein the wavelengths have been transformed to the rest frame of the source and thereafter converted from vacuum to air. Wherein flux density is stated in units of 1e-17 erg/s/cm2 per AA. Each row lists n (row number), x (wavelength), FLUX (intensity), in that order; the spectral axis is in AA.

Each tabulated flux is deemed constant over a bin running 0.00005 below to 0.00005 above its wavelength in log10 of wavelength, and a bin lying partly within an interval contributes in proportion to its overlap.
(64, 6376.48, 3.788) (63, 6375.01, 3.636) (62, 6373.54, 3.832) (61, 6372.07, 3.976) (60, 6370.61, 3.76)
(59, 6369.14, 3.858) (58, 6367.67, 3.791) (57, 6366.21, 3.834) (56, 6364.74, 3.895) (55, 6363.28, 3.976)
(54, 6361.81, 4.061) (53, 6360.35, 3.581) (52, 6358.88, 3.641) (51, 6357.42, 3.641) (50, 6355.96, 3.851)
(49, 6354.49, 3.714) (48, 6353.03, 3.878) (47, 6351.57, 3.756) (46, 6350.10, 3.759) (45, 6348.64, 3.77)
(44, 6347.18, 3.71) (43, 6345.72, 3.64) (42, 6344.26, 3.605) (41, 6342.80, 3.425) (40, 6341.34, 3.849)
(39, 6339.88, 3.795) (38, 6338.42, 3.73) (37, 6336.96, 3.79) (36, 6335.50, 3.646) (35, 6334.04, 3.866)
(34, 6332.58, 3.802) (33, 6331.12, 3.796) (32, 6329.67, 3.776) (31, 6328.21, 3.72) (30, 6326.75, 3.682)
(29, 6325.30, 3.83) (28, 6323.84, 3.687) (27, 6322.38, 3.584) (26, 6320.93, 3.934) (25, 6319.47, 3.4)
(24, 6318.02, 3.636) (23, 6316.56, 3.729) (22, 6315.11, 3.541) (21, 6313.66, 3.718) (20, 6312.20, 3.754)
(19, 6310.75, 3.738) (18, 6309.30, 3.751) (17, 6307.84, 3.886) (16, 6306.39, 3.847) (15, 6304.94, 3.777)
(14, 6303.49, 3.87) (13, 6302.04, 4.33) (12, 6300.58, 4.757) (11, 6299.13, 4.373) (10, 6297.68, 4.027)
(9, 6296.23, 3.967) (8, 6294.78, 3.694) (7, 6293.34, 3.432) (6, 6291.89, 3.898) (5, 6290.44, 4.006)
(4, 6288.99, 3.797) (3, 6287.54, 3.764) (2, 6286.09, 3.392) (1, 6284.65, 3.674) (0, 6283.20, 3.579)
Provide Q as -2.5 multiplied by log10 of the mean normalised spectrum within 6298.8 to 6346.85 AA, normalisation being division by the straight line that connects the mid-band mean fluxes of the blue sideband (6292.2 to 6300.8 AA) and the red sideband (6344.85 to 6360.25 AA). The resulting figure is 0.02 mag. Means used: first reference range 4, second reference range 3.73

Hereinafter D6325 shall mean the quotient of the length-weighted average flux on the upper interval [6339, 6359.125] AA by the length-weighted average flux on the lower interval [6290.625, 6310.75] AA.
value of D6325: 0.9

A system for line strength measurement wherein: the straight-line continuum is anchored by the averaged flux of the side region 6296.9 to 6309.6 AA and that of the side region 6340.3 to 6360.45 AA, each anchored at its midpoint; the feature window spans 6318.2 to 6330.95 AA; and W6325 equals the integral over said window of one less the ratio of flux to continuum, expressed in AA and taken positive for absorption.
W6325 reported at 0.7 AA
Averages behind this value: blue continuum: 4.08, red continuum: 3.71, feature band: 3.7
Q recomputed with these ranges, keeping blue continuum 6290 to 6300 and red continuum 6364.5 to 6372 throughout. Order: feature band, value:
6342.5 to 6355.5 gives 0.044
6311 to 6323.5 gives 0.067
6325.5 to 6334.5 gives 0.030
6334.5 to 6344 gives 0.048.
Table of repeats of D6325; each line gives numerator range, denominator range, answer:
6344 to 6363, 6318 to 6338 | 1.01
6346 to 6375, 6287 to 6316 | 0.97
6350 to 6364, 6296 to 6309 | 0.93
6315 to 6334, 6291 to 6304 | 0.92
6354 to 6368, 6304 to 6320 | 1.02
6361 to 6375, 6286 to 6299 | 1.01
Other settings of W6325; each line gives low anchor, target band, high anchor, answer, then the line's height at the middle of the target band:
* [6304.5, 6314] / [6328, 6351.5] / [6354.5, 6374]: 0.44 AA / 3.8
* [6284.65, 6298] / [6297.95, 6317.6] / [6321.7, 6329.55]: -1.00 AA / 3.74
